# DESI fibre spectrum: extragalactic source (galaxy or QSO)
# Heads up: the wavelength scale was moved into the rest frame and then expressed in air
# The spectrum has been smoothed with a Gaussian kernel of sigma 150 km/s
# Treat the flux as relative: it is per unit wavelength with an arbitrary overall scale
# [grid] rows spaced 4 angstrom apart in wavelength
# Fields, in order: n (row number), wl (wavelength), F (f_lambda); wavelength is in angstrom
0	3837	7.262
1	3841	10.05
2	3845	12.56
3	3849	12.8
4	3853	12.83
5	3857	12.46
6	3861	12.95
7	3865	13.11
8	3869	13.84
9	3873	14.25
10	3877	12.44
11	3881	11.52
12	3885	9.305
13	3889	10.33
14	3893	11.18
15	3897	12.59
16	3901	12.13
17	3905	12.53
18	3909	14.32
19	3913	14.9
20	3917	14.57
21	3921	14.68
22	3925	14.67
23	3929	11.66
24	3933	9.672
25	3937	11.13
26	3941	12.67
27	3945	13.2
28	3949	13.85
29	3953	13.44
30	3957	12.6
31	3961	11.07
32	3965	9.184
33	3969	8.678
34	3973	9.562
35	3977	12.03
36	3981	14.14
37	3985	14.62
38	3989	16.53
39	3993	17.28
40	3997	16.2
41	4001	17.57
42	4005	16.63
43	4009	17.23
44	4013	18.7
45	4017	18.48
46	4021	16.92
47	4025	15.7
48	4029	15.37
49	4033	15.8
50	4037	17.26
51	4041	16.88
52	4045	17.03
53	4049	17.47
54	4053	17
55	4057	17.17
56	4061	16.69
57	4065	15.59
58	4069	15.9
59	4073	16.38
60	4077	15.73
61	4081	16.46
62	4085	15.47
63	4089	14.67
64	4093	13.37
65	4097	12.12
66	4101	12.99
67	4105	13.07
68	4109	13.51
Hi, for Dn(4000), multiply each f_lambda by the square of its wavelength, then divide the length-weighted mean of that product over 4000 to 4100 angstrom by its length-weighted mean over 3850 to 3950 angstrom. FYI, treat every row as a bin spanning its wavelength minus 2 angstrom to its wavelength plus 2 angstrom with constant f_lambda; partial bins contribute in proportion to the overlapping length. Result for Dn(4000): 1.38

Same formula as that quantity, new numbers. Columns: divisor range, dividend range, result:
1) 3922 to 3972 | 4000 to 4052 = 1.50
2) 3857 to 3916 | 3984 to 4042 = 1.42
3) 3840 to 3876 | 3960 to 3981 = 0.86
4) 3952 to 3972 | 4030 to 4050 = 1.62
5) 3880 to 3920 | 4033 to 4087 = 1.44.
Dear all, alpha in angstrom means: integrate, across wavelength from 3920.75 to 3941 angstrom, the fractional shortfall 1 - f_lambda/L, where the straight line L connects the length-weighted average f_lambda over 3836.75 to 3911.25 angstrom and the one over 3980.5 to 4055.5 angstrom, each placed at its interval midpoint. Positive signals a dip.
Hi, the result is 2.5 angstrom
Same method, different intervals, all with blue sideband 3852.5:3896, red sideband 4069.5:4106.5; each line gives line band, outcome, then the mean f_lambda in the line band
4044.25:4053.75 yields -2.08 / 17.2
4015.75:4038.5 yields -4.32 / 16.5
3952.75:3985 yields 4.41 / 11.4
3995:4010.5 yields -3.74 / 16.9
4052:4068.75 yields -2.67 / 16.5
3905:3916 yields -1.43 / 14.2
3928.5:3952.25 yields 1.47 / 12.1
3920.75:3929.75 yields -0.71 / 13.8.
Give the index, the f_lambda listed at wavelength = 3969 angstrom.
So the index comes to 8.678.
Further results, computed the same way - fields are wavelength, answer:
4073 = 16.38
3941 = 12.67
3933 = 9.672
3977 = 12.03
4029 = 15.37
